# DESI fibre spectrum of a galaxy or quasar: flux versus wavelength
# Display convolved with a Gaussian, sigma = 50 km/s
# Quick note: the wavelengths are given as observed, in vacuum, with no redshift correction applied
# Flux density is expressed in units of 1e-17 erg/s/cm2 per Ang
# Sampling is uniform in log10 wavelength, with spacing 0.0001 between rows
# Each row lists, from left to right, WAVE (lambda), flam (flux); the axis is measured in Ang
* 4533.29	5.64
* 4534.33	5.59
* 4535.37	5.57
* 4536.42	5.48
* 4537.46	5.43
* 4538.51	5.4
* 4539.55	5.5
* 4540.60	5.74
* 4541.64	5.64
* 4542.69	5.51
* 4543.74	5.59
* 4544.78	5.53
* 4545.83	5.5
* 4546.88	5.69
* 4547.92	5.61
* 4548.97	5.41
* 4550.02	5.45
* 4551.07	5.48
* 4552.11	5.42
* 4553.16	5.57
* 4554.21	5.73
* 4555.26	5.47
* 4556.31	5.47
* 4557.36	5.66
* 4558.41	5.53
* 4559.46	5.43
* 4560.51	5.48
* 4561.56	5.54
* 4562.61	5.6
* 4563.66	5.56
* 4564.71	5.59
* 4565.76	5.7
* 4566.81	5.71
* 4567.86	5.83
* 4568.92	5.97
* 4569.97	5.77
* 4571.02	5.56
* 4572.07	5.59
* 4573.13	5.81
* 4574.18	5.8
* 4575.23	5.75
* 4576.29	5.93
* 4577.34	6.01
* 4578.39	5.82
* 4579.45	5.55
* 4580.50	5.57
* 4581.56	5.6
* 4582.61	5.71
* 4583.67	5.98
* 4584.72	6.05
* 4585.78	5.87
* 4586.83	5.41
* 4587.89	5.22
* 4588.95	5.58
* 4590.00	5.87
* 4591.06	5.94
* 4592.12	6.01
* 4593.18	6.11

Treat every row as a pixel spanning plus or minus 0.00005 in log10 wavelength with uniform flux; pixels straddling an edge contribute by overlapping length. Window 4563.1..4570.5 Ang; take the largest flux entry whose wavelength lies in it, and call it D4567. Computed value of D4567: 5.97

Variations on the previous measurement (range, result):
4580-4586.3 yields 6.05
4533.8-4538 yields 5.59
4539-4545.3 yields 5.74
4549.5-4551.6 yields 5.48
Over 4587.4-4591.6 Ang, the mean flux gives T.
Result 5.65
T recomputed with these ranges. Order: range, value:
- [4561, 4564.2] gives 5.57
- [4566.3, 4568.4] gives 5.75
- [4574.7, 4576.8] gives 5.83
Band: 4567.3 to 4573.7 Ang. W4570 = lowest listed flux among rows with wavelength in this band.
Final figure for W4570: 5.56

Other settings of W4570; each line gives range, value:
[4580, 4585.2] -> 5.57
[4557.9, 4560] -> 5.43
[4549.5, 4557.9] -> 5.42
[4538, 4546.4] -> 5.4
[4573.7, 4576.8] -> 5.75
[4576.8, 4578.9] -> 5.82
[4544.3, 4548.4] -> 5.5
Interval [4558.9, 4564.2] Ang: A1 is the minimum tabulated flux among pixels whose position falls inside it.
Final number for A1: 5.43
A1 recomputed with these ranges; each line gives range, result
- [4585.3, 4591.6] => 5.22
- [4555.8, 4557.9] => 5.47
